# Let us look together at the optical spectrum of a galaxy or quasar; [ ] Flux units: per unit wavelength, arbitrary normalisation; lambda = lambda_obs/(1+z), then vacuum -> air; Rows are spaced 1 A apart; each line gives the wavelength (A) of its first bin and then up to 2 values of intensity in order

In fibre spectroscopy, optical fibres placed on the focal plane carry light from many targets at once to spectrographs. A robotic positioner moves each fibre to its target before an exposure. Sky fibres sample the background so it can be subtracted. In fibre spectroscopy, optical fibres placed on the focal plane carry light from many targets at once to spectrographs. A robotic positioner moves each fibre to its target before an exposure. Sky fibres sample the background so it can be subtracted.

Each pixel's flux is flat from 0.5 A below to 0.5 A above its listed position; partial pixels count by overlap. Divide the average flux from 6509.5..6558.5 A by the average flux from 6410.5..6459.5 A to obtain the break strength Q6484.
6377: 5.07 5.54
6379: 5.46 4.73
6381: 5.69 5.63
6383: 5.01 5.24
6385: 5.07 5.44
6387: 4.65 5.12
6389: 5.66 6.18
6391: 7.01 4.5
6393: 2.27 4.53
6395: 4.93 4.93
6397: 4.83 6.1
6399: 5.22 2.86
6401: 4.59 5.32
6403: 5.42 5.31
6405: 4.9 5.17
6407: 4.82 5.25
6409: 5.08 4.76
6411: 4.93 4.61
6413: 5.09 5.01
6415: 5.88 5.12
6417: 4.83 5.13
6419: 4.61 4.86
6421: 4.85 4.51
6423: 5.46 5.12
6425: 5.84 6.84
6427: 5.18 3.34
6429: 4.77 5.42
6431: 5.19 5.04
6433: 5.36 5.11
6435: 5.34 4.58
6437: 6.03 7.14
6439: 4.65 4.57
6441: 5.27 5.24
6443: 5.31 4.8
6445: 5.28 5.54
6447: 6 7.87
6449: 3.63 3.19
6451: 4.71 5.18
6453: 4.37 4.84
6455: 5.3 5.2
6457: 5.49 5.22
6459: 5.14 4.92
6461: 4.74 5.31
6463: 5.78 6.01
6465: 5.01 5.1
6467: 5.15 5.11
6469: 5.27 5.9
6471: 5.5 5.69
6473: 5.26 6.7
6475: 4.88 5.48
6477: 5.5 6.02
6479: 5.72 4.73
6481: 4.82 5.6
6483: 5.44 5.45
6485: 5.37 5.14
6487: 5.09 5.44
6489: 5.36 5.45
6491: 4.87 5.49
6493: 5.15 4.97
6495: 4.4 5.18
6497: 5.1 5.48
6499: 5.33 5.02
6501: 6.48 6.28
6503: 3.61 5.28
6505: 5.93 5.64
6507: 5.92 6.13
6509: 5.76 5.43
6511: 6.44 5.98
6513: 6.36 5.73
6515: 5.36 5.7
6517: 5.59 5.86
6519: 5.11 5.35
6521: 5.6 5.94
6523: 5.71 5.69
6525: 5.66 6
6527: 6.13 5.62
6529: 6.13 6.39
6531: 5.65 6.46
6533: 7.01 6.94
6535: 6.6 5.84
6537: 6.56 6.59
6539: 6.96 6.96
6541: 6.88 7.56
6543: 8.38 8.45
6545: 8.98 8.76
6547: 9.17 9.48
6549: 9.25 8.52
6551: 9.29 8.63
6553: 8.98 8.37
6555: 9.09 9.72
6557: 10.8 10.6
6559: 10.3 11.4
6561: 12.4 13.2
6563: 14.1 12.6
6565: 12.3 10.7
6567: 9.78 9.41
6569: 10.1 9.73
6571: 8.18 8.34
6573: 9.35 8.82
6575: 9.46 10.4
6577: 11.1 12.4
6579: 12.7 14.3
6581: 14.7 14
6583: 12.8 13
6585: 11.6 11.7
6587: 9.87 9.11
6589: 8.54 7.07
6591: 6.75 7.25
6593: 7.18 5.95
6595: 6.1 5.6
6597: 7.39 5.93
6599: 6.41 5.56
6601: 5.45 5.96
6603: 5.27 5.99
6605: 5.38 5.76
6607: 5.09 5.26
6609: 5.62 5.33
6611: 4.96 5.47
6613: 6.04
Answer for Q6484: 1.38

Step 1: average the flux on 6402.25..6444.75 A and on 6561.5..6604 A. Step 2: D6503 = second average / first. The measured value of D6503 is 1.85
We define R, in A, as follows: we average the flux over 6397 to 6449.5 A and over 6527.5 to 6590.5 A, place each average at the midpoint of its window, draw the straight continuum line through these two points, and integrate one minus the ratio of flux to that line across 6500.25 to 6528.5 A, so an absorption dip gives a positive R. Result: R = 8.2 A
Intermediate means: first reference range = 5.15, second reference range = 9.49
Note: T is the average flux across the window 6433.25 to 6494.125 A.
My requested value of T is 5.29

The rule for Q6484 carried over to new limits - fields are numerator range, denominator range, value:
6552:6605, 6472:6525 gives 1.73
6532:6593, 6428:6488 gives 1.83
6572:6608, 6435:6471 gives 1.65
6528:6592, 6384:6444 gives 1.86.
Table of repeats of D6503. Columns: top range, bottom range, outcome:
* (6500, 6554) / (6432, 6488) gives 1.25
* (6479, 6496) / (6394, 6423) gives 1.05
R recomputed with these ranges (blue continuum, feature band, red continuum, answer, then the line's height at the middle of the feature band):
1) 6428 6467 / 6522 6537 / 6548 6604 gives 3.5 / 7.97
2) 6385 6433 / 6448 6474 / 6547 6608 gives 4.9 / 6.35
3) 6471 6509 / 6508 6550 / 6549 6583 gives 8.0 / 8.13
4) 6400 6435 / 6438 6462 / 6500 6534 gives 0.9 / 5.3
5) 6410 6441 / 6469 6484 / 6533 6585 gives 3.1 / 6.94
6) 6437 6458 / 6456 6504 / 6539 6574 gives 8.5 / 6.53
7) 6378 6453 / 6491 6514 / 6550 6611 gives 5.5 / 7.21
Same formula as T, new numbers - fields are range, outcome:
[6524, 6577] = 8.71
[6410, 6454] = 5.13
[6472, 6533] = 5.57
